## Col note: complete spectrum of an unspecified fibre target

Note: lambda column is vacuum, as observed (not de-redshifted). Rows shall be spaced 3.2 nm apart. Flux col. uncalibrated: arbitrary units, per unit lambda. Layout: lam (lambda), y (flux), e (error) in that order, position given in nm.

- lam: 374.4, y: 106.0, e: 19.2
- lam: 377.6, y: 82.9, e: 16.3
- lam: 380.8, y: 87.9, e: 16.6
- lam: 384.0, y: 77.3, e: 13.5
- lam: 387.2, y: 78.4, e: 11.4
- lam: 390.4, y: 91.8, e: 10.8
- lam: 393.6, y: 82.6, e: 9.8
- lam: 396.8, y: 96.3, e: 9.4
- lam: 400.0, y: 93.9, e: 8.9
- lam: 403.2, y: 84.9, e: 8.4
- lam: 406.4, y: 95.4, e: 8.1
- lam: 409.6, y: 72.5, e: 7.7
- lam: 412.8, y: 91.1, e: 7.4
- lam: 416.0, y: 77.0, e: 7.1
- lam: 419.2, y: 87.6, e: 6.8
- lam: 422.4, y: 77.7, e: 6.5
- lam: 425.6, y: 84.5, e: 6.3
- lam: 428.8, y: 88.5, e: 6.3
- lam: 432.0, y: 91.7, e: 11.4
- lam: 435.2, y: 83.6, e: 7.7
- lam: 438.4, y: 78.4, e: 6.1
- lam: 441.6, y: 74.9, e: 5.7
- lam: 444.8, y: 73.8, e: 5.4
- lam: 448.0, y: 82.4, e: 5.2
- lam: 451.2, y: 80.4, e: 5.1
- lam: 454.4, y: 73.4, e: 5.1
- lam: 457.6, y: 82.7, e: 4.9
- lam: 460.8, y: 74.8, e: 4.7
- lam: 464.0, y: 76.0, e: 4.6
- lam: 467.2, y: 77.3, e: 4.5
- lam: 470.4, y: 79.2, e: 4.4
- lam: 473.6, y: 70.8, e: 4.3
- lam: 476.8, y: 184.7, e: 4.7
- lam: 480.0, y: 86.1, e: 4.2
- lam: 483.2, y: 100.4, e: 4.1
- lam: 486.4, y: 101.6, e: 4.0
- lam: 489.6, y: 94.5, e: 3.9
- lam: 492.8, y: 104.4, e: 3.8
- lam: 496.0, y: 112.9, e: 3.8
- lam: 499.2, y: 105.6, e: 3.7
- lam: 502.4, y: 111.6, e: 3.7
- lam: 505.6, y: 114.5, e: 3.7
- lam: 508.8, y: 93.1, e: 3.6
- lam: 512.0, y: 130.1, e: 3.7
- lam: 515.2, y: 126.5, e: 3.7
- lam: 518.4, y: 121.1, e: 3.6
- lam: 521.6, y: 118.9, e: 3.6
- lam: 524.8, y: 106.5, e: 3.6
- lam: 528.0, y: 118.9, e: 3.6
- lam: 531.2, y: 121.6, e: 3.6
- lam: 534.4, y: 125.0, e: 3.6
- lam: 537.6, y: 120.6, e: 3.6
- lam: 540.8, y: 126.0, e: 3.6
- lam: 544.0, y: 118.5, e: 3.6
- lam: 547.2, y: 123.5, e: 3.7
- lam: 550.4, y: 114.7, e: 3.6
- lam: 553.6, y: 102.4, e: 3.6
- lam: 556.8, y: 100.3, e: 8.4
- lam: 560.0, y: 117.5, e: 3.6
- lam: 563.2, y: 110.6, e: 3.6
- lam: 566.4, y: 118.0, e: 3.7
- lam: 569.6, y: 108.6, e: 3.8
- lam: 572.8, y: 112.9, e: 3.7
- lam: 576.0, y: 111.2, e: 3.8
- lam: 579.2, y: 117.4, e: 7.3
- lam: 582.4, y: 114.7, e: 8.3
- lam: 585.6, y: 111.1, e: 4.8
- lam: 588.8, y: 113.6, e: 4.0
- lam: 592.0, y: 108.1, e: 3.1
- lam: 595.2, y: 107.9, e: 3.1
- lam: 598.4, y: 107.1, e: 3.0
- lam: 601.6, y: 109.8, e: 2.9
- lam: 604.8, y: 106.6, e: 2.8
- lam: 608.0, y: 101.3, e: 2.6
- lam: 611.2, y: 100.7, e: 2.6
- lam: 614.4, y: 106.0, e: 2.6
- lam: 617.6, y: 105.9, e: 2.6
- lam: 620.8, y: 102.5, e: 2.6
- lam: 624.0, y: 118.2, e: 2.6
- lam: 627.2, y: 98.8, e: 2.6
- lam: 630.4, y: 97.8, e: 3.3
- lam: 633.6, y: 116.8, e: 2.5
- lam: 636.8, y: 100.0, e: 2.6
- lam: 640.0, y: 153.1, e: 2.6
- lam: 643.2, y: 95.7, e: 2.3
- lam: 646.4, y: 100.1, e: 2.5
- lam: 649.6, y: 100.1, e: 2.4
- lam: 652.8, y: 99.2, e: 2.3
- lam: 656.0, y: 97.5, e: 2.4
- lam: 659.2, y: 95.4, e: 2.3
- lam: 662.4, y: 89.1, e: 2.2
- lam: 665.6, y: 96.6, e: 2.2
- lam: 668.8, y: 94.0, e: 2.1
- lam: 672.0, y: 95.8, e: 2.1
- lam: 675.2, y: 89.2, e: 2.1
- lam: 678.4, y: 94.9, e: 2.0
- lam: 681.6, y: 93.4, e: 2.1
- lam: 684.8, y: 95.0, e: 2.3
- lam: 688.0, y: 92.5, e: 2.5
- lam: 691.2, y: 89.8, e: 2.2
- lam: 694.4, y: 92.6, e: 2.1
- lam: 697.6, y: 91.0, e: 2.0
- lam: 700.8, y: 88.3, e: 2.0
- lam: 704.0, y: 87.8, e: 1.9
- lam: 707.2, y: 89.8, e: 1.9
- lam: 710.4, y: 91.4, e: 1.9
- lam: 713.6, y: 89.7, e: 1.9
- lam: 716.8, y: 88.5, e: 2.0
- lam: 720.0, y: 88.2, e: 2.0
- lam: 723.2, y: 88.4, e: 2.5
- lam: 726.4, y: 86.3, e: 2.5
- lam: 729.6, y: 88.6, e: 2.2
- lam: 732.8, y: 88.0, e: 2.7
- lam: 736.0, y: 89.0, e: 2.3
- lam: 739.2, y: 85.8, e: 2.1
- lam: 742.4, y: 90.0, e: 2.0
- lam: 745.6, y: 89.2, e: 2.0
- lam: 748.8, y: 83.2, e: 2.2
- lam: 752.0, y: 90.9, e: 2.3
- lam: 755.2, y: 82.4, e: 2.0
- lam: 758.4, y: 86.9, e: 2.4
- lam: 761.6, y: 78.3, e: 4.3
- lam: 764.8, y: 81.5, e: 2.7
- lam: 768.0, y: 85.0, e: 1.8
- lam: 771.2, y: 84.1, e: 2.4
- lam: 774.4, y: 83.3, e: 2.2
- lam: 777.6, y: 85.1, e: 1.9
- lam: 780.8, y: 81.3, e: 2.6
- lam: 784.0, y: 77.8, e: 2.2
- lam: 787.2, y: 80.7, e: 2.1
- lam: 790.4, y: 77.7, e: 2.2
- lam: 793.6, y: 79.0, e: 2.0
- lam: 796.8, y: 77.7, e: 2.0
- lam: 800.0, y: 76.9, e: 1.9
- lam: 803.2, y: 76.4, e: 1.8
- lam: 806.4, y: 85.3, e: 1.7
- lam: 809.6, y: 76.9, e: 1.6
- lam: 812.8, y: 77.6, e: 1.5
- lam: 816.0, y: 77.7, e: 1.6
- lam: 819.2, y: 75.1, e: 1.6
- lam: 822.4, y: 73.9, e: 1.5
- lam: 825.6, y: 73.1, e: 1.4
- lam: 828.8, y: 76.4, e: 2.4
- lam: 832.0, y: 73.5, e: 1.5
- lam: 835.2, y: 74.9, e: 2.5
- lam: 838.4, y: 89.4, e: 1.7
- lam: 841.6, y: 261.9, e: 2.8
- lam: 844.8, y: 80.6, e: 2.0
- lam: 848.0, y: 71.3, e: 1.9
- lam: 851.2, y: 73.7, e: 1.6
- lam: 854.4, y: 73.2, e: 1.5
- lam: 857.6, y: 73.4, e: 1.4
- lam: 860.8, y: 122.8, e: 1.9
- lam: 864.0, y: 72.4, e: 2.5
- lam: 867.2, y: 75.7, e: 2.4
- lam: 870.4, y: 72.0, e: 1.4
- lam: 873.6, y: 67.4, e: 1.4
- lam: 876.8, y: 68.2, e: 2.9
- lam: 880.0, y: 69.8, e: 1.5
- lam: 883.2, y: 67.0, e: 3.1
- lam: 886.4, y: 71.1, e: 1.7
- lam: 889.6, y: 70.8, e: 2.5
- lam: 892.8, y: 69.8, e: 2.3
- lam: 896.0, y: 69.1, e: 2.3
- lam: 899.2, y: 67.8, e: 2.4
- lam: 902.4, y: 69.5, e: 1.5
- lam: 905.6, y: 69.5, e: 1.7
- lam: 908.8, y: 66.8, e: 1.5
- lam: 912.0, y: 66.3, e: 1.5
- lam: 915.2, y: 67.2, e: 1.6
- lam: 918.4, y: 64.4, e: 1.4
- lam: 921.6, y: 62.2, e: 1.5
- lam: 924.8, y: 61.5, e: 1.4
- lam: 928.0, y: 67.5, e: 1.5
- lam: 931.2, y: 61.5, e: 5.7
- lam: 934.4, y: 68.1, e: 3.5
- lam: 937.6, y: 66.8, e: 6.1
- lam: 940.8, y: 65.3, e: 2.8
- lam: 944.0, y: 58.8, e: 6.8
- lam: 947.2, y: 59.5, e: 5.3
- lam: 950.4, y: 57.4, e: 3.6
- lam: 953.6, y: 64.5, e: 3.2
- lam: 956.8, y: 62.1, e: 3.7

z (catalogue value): 0.28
